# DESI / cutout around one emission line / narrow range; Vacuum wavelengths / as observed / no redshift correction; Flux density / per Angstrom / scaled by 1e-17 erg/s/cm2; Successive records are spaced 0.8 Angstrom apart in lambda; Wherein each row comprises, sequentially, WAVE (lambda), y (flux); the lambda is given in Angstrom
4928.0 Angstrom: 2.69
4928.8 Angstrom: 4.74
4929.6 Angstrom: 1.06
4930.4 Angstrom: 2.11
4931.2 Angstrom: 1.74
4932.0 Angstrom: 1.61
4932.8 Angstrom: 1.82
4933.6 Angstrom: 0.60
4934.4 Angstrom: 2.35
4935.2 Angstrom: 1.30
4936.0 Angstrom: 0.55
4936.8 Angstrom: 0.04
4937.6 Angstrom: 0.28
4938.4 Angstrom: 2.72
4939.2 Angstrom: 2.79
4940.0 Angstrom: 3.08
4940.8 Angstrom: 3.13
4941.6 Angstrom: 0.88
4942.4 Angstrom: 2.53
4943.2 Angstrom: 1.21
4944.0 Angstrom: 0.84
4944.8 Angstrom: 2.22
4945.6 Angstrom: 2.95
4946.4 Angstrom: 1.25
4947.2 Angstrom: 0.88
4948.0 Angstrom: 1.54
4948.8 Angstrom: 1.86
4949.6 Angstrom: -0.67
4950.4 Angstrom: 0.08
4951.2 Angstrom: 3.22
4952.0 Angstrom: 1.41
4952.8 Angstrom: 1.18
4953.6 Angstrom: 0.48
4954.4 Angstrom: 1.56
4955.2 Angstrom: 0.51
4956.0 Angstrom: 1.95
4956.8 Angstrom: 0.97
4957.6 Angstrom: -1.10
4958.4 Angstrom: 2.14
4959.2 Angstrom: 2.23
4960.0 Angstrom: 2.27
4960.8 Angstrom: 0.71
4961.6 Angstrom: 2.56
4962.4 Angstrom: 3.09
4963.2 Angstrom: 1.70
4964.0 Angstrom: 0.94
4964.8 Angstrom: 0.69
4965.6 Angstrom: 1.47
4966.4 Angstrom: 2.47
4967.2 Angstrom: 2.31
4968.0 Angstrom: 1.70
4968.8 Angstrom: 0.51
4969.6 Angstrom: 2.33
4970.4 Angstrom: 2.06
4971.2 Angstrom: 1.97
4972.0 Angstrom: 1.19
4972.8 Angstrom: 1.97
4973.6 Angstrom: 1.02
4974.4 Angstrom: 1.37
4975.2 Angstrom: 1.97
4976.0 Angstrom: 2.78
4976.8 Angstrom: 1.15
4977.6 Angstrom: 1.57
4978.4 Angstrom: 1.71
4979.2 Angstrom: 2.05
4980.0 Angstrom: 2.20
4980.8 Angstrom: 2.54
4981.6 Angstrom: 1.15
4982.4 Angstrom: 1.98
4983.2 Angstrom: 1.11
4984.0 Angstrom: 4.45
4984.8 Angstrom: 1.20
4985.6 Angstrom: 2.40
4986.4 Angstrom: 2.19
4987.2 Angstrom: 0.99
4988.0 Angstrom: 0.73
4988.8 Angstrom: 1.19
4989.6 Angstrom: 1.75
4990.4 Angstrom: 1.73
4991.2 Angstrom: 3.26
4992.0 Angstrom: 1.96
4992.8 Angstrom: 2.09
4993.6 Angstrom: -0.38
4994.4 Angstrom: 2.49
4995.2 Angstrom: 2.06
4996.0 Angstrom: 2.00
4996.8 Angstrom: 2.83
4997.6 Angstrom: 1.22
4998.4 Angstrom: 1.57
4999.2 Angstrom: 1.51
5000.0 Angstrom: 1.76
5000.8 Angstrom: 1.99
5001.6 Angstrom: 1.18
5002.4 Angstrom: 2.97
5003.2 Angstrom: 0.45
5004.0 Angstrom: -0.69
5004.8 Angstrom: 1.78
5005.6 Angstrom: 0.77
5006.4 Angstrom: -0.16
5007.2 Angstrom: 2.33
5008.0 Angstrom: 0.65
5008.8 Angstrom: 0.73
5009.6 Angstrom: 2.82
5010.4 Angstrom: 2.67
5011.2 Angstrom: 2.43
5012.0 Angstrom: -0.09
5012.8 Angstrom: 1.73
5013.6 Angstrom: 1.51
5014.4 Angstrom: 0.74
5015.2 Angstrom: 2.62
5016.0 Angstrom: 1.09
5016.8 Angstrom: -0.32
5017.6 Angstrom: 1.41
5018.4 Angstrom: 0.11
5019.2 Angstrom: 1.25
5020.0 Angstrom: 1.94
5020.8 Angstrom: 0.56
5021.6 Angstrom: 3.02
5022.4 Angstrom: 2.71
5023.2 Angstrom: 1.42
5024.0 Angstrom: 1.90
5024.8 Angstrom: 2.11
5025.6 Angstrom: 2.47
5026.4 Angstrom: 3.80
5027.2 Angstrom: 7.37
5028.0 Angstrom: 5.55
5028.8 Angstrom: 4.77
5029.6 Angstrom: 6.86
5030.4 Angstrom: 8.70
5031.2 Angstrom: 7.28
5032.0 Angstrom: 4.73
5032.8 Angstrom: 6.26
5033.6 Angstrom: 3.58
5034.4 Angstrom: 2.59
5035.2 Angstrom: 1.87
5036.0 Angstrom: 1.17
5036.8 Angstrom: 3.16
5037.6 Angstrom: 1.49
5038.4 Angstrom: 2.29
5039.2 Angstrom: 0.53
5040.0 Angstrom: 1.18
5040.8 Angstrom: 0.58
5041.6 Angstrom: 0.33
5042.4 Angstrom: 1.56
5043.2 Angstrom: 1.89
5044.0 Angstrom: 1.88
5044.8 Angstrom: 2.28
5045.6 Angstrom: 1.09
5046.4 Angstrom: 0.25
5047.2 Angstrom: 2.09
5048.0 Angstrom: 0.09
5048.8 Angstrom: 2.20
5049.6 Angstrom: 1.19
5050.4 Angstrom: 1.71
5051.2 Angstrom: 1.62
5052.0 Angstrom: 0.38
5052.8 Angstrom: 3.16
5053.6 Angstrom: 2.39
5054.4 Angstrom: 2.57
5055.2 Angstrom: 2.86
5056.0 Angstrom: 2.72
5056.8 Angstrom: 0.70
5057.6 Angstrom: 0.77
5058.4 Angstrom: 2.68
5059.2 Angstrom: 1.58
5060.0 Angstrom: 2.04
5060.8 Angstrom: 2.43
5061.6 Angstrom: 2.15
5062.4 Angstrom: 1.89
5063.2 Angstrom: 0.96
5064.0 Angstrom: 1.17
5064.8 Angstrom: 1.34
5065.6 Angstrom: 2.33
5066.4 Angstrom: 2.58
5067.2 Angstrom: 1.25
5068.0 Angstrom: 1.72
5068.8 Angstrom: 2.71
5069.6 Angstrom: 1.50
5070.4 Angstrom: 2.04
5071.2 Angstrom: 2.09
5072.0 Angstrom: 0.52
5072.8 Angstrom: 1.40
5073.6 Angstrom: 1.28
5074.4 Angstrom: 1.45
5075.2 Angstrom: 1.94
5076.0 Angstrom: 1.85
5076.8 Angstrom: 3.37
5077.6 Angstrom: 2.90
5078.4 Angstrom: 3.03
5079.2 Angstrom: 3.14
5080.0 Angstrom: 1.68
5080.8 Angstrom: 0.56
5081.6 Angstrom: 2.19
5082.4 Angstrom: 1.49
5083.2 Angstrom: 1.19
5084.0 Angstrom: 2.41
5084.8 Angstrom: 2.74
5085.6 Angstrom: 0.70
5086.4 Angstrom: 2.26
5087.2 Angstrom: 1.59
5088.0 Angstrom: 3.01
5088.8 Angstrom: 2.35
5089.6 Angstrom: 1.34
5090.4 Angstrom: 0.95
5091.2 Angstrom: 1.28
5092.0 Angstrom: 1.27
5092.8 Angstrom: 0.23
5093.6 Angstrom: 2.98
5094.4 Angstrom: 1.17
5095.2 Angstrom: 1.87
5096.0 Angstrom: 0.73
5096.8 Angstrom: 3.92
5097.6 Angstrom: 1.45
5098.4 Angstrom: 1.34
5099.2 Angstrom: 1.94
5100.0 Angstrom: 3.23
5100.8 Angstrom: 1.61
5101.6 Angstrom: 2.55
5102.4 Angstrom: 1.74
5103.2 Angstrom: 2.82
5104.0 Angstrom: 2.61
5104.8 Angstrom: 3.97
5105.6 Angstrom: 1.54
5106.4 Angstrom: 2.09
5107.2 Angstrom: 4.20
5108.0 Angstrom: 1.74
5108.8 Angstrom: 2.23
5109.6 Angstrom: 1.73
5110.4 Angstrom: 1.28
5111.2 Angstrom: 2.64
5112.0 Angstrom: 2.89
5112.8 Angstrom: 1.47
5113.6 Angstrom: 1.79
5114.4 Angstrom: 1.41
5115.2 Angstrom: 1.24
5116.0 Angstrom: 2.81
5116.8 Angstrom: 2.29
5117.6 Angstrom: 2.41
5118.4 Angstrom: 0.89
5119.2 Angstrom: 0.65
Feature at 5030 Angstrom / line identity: [O II] 3727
